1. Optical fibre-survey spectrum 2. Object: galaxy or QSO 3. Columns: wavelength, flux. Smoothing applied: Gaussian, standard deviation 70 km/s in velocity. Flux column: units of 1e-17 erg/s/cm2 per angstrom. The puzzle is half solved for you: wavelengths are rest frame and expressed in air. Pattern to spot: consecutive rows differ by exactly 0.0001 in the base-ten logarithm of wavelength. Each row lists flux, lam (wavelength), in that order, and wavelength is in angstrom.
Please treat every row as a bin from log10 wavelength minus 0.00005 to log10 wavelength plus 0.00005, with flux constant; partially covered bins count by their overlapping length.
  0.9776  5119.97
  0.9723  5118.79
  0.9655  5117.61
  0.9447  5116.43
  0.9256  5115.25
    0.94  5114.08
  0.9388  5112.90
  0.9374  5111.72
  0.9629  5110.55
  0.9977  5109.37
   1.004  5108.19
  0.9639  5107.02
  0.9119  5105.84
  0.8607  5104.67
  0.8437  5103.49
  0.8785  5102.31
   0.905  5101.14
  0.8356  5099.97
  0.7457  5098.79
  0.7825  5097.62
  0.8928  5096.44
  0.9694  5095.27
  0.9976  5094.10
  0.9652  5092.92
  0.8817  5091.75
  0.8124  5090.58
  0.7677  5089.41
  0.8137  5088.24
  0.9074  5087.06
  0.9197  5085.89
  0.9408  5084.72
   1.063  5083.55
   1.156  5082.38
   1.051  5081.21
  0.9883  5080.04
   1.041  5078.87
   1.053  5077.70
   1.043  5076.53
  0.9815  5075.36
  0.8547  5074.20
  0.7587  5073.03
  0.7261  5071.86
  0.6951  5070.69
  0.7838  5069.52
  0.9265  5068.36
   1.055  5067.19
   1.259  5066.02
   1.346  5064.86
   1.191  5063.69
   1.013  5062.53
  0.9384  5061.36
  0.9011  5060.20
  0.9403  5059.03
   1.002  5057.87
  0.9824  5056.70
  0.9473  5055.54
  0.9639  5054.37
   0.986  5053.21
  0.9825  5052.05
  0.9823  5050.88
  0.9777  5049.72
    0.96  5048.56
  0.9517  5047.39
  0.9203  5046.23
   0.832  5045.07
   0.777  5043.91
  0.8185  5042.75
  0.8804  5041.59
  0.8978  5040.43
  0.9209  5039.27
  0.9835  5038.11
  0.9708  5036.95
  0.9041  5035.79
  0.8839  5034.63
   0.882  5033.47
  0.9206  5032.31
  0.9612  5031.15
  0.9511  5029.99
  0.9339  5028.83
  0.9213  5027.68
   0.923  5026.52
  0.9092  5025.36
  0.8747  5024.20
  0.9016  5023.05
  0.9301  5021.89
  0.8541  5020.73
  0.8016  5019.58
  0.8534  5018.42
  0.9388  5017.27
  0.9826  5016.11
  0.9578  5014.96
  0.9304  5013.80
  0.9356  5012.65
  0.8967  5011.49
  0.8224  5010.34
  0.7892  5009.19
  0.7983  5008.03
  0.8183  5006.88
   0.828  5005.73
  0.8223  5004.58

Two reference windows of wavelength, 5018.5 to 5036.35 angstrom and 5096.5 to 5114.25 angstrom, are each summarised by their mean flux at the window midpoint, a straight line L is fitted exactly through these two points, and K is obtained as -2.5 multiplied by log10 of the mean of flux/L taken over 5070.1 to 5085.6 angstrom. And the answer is -0.06 mag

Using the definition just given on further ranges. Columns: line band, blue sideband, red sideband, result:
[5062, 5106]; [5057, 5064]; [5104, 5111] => 0.037 mag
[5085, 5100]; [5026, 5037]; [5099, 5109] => 0.037 mag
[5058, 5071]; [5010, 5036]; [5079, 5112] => -0.108 mag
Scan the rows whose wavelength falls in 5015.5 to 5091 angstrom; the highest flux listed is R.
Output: 1.346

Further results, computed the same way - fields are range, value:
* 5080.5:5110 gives 1.156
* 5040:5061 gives 1.002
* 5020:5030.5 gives 0.9511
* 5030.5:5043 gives 0.9835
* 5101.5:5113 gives 1.004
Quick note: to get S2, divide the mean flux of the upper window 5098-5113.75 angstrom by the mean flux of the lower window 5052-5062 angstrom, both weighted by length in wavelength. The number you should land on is 0.94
